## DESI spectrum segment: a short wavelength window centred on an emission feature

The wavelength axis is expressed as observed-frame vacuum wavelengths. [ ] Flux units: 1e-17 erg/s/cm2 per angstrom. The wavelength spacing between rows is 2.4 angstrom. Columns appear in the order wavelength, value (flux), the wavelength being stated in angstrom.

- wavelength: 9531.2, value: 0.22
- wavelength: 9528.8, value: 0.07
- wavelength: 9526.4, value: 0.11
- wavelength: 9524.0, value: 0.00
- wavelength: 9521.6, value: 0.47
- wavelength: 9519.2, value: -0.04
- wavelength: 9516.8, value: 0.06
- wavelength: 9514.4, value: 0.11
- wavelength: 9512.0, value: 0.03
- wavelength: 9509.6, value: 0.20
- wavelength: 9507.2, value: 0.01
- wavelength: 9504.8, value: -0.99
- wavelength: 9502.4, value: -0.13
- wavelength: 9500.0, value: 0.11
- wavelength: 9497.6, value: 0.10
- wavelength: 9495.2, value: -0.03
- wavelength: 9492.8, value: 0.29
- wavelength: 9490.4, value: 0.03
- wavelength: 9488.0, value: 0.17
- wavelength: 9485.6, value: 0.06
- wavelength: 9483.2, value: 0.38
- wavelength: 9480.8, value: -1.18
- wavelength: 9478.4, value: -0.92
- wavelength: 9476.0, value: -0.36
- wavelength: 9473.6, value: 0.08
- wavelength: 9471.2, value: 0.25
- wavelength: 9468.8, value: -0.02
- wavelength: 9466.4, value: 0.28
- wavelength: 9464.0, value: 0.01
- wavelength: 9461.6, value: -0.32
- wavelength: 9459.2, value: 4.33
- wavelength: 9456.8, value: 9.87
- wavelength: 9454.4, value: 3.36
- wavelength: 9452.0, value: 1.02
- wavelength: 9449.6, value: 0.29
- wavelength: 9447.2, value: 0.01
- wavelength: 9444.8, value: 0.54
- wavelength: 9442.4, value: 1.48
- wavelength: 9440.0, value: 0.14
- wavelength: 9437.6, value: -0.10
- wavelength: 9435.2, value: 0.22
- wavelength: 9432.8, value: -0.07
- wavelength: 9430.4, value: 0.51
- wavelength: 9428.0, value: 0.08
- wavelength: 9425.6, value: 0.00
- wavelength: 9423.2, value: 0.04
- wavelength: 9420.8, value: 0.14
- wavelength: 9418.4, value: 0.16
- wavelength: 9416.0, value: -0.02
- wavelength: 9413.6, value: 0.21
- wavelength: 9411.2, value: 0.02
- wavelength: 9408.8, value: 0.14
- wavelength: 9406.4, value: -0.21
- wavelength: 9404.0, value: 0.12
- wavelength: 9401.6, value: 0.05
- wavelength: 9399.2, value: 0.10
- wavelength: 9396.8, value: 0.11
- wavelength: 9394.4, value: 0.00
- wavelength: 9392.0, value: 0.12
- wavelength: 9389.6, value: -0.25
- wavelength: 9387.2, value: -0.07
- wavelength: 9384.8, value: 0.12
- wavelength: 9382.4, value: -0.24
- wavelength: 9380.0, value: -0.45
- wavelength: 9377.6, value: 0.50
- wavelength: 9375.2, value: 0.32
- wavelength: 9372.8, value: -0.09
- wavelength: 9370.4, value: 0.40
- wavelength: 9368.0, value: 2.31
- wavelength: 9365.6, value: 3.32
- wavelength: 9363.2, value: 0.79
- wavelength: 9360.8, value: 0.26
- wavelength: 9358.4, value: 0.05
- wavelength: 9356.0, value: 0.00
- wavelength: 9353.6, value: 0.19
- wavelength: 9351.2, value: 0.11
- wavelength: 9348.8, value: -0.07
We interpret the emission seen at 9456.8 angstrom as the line [O III] 5007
